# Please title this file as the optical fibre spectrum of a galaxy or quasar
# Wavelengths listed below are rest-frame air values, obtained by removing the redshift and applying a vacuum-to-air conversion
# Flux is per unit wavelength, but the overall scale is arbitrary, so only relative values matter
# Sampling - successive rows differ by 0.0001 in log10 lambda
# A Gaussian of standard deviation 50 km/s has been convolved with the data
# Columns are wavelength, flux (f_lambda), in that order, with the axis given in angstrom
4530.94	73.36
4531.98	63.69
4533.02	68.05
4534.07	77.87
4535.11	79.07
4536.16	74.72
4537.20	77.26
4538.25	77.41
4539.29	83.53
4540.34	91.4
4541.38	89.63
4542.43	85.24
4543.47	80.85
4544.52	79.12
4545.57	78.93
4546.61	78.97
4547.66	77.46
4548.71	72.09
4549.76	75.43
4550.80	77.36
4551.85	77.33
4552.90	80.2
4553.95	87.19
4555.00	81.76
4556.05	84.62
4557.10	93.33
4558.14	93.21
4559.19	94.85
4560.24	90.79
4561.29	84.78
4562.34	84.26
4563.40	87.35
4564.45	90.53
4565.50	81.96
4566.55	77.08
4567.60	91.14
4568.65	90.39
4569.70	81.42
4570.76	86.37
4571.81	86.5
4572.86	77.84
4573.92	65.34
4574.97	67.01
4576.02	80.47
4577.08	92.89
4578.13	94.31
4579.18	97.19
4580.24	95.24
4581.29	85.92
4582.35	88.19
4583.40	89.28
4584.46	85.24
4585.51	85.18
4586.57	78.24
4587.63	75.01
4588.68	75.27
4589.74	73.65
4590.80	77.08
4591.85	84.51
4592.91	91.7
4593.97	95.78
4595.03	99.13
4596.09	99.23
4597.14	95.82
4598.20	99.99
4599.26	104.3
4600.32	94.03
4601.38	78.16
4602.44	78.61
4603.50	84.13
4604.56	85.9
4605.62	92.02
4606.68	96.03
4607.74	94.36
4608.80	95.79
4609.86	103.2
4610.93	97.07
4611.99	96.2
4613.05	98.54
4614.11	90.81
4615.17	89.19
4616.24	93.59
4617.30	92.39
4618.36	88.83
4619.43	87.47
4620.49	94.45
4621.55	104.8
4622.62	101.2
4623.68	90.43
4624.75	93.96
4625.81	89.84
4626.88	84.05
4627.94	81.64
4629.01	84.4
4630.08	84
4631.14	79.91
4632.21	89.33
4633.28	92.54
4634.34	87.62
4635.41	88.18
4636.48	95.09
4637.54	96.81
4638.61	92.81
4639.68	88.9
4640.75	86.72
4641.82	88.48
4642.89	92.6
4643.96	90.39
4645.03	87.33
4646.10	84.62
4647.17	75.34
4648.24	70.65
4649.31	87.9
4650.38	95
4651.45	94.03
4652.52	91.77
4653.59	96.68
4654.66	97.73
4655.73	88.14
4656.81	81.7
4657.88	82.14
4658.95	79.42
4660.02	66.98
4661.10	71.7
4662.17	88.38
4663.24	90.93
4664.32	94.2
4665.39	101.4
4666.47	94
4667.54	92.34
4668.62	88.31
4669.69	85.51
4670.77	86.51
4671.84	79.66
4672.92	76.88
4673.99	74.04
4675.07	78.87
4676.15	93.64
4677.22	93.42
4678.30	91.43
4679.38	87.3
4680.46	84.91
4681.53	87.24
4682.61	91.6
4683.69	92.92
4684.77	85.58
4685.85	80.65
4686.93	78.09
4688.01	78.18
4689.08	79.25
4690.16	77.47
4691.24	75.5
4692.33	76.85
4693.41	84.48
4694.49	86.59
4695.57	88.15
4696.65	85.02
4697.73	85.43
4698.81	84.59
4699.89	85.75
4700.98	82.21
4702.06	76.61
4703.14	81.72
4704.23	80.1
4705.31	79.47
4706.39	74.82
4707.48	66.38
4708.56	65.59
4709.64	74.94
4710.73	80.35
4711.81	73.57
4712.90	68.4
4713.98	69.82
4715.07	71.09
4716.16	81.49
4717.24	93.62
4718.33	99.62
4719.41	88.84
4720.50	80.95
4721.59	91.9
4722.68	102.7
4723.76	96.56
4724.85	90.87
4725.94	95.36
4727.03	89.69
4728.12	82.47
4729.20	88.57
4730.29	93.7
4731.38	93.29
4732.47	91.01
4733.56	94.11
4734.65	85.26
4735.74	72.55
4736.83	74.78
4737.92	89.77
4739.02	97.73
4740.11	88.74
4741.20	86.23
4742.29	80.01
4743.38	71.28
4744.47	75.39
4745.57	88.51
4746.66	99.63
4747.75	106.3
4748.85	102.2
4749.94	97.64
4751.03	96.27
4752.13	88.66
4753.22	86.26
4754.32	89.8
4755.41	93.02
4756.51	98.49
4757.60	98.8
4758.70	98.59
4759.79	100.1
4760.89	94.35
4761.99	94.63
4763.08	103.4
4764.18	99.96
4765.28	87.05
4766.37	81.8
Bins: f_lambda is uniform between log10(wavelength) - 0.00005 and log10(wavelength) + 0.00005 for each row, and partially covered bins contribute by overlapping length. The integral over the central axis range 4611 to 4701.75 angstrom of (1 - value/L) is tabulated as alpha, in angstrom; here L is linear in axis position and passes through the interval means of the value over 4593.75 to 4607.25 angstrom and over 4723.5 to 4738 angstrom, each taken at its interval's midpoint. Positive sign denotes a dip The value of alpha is 3.4 angstrom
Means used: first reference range 92.5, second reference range 88.2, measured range 87.3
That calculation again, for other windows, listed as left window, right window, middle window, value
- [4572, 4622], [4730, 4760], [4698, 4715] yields 2.6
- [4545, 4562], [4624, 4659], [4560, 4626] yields -2.7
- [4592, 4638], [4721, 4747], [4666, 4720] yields 4.3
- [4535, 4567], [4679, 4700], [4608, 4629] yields -2.5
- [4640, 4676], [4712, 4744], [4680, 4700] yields 0.6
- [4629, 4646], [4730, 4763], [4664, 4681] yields 0.4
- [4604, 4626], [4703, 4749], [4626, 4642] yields 0.8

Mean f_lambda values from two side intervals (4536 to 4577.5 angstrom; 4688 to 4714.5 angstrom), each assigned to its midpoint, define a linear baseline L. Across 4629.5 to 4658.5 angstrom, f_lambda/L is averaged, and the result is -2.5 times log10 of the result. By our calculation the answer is -0.11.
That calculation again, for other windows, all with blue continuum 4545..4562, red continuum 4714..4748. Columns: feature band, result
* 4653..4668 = -0.02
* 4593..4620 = -0.11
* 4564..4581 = -0.02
